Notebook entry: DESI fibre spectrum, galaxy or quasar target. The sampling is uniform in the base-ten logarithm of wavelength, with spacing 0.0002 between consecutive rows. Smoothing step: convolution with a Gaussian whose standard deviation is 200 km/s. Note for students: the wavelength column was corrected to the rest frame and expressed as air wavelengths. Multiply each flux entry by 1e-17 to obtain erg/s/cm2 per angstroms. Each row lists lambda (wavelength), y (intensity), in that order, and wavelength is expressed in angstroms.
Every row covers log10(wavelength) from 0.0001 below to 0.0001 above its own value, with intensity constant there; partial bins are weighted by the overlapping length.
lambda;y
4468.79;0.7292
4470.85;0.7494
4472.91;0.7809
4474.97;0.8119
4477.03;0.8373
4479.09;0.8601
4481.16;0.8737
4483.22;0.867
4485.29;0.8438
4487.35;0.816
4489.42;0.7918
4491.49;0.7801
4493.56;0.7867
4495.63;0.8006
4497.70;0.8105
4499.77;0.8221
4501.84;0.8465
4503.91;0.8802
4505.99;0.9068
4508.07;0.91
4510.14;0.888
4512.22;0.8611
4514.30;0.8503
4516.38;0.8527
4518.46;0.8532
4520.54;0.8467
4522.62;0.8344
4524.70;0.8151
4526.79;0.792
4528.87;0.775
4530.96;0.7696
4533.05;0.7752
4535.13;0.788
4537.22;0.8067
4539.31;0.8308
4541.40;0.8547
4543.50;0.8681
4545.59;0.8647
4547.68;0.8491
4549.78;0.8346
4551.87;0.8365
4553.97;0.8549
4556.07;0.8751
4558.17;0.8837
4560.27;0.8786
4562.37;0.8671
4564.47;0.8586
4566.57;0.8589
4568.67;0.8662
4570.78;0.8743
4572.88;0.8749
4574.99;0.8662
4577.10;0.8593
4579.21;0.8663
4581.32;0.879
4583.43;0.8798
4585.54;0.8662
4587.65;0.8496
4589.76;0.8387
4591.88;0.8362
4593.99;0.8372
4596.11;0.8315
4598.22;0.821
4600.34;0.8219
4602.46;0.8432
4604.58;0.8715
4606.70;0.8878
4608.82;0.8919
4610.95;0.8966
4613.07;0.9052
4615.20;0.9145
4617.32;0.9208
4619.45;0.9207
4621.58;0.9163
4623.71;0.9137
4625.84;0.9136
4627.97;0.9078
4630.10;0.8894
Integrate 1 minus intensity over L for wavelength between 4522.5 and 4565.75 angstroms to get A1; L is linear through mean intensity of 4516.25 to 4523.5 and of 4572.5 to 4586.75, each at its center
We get 1.1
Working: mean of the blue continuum 0.847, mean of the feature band 0.834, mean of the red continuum 0.869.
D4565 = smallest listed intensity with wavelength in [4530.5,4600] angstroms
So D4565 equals 0.7696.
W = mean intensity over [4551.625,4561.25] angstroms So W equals 0.867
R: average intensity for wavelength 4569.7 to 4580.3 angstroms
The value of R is 0.868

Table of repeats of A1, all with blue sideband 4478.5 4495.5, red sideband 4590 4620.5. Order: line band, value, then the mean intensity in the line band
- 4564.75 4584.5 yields -0.24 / 0.869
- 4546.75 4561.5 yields -0.15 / 0.859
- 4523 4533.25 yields 0.62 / 0.789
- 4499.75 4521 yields -0.87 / 0.868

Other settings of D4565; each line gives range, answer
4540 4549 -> 0.8491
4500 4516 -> 0.8465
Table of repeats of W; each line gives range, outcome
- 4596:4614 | 0.865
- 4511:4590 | 0.846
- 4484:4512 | 0.838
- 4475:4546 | 0.833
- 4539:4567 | 0.859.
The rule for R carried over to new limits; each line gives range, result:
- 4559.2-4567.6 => 0.866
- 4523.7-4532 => 0.787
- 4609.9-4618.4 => 0.909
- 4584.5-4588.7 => 0.858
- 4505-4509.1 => 0.907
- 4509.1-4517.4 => 0.863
